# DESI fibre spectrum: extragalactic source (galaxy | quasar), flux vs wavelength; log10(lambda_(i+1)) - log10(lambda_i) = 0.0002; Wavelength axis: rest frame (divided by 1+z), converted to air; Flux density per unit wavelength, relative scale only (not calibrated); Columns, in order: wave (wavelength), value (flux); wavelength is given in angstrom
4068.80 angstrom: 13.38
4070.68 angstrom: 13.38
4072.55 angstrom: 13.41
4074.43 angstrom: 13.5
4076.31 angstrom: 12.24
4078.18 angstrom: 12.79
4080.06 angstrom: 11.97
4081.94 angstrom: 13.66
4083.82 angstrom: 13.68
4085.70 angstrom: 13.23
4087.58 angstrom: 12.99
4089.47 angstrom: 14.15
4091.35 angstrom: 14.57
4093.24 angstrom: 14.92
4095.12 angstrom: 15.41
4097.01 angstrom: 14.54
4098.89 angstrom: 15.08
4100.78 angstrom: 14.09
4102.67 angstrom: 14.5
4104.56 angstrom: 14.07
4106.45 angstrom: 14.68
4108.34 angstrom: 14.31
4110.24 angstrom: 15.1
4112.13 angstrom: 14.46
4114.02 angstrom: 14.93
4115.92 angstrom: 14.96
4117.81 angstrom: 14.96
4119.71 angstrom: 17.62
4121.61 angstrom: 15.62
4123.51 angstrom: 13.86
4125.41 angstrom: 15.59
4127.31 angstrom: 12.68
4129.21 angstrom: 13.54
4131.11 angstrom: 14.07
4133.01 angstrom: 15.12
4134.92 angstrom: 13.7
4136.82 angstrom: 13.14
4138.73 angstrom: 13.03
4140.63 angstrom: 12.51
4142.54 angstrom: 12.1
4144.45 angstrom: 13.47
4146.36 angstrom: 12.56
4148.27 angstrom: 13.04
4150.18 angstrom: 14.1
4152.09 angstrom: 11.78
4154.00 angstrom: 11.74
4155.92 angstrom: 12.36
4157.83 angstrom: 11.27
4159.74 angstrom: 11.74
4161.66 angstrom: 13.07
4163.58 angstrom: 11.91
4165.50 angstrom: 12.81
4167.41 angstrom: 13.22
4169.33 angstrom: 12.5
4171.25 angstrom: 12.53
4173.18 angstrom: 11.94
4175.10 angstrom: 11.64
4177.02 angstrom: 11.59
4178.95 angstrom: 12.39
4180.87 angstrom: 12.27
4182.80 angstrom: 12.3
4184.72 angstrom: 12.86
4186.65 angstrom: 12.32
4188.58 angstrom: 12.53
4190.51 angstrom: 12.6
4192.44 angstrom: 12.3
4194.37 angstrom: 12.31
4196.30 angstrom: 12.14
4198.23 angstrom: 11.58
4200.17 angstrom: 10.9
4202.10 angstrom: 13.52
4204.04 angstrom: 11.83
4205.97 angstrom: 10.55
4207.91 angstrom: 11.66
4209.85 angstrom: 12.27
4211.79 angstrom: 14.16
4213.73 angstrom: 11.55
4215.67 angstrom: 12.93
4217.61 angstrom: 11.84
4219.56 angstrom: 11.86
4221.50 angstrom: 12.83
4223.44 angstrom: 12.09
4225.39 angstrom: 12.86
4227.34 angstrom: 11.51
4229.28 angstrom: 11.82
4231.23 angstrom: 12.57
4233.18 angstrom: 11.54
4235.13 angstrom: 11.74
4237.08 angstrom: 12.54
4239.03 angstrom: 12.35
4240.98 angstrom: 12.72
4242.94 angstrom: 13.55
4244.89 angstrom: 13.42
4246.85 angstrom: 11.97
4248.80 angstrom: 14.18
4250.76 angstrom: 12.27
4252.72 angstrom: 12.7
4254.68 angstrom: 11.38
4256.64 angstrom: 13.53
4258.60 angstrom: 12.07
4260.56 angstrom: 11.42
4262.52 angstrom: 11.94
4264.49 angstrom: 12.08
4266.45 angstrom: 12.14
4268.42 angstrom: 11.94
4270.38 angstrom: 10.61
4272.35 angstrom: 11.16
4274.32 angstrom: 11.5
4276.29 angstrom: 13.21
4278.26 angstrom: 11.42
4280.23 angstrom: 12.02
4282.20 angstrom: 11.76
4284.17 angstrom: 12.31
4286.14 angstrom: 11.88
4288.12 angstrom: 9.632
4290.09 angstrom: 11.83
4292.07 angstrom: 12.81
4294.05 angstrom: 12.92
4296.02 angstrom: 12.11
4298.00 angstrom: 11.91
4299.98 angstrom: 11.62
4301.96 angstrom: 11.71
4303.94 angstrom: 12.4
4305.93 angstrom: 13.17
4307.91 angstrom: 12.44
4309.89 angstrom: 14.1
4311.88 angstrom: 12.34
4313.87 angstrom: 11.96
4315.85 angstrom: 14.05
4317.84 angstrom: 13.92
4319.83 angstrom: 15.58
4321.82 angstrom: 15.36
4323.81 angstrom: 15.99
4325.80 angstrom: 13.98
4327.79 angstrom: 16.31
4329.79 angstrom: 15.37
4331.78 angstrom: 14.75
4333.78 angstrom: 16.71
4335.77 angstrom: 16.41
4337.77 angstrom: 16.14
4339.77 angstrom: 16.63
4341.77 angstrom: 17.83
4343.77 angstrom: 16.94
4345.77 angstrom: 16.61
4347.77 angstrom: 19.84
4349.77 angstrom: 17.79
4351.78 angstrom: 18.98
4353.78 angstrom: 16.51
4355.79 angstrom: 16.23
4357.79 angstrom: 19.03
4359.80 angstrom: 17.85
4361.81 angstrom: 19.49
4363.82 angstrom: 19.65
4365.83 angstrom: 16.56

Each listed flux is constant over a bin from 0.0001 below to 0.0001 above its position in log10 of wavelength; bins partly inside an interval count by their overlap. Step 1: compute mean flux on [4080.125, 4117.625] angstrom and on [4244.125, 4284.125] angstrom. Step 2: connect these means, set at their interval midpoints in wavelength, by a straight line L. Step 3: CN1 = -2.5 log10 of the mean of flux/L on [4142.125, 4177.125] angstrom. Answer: 0.094 mag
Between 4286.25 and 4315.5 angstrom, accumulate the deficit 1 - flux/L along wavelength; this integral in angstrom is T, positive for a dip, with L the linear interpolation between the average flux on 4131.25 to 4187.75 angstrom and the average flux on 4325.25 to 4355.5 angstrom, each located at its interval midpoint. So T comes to 6.7 angstrom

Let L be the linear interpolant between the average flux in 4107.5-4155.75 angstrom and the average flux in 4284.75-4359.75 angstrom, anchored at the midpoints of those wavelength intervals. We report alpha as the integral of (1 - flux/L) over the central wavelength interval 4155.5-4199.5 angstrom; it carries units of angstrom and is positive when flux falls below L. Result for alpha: 5.7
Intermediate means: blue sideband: 13.9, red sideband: 14.7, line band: 12.3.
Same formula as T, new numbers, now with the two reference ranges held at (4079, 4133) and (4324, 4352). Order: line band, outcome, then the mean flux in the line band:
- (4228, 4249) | 4.26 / 12.5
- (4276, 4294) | 4.75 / 11.9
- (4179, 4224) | 9.10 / 12.2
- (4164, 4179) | 2.73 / 12.3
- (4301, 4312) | 2.44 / 12.7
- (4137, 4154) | 2.32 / 12.8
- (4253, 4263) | 2.37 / 12.1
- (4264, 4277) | 3.44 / 11.8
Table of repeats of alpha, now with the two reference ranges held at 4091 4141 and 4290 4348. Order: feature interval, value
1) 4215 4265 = 7.2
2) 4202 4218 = 2.5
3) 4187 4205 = 2.8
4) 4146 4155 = 1.1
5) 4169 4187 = 2.8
